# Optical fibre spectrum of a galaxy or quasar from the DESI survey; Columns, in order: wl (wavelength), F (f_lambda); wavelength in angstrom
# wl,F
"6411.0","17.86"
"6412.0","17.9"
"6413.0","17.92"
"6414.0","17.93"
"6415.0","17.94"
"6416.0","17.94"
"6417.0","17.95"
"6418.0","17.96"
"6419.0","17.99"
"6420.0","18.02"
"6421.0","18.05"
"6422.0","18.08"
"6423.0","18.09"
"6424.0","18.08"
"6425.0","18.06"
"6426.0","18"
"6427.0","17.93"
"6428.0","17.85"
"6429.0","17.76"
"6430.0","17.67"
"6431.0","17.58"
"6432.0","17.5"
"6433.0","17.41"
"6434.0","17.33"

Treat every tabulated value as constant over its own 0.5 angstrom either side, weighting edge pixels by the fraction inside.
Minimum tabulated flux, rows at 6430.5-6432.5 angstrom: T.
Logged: 17.5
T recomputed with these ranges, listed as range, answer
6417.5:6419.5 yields 17.96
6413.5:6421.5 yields 17.93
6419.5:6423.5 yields 18.02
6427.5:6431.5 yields 17.58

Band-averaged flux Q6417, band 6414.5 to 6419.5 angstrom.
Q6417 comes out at 18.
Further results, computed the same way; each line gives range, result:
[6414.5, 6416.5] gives 17.9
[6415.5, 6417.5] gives 17.9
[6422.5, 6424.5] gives 18.1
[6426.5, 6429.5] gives 17.8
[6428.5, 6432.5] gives 17.6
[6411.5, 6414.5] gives 17.9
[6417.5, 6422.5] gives 18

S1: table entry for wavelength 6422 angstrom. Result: 18.08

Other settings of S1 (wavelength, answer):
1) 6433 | 17.41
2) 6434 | 17.33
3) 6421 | 18.05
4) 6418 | 17.96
